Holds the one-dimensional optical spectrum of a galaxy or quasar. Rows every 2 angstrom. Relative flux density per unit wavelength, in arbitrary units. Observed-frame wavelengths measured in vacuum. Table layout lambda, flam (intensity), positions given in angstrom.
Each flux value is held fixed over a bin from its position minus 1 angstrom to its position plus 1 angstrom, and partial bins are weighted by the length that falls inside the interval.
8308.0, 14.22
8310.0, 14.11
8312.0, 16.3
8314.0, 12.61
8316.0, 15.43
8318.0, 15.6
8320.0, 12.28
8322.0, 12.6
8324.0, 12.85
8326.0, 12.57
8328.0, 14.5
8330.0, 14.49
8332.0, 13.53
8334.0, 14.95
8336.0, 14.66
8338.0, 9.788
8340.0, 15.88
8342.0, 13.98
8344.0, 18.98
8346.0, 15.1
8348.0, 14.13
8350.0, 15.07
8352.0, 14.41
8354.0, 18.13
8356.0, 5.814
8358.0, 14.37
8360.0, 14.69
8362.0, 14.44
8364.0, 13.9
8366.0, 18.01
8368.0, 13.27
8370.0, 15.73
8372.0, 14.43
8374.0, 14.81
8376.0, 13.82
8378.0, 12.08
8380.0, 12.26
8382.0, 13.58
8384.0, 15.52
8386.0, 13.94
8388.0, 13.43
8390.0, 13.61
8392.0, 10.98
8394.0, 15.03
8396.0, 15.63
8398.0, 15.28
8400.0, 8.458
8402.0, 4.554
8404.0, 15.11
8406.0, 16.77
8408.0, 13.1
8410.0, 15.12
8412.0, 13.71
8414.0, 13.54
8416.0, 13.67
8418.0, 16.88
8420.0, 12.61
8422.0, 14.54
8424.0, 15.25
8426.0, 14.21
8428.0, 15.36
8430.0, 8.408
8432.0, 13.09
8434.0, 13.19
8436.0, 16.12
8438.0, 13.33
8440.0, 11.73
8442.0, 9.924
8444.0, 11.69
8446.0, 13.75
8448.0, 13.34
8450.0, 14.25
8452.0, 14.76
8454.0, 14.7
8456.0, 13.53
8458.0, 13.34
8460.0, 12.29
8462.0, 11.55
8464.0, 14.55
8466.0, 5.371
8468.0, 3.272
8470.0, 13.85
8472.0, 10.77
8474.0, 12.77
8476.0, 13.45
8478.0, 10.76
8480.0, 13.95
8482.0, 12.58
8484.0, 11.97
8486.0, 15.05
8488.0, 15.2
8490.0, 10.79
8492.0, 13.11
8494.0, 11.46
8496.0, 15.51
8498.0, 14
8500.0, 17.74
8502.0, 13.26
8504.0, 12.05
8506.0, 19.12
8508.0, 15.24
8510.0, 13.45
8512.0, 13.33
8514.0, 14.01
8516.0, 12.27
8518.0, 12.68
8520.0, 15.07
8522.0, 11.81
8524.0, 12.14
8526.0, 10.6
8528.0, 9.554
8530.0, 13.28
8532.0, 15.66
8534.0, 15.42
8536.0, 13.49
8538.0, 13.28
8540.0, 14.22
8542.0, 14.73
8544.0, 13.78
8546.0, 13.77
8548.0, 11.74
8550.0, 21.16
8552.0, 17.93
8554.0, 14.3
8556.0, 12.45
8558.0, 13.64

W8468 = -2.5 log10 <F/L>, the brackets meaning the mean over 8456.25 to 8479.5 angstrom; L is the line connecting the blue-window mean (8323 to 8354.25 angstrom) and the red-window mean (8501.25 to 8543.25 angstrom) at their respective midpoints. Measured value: 0.23 mag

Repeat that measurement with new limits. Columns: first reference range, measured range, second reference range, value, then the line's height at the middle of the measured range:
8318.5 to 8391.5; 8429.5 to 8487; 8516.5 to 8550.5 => 0.116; 13.7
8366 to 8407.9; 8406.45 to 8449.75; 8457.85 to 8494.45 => -0.062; 12.8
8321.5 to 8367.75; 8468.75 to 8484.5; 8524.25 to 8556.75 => 0.141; 14.1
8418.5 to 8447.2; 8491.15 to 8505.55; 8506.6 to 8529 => -0.093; 12.9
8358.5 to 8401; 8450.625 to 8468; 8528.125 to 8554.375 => 0.189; 14.3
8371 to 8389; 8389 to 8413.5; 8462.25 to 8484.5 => 0.004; 13.2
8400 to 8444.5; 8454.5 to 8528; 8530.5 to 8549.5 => 0.079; 13.8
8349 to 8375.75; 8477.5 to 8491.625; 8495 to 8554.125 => 0.098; 14.2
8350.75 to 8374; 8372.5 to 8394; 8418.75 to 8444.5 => 0.036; 14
